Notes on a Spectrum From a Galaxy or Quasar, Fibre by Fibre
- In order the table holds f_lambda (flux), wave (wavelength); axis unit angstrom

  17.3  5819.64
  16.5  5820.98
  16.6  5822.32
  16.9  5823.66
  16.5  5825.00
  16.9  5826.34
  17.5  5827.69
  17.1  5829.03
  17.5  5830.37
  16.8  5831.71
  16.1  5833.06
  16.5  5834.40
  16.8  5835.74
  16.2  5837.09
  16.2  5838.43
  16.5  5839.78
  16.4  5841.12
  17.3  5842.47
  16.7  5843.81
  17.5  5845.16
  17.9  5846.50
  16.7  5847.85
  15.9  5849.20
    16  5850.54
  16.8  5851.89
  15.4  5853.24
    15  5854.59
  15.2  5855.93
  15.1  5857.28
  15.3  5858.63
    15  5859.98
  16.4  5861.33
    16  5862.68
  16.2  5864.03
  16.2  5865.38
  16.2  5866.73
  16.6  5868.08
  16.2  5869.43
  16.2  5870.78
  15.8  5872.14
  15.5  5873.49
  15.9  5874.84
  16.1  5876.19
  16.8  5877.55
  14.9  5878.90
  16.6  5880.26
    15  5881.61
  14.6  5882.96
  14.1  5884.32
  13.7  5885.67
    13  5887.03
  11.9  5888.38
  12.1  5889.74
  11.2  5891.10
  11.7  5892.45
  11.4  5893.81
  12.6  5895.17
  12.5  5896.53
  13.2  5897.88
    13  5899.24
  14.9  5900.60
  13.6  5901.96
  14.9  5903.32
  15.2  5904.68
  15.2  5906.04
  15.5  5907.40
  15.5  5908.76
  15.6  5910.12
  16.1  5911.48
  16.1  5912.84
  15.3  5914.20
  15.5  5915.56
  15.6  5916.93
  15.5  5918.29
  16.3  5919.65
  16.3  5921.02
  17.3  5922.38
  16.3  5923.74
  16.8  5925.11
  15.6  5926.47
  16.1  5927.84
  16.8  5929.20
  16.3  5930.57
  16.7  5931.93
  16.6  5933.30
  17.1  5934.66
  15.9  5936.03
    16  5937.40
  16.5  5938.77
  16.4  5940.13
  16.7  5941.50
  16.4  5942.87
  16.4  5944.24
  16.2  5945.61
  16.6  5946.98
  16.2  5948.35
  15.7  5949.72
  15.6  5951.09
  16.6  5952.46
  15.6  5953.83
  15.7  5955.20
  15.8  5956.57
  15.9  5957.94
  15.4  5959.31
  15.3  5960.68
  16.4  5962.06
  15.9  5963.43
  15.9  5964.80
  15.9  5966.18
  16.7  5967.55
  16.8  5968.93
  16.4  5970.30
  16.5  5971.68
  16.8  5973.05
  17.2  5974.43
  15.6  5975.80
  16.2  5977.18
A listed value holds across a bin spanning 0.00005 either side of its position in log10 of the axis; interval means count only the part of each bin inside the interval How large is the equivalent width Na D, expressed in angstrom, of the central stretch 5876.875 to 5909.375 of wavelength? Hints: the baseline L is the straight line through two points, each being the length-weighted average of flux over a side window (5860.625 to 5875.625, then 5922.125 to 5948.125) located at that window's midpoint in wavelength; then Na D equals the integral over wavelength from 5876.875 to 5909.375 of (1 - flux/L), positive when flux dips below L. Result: 4.7 angstrom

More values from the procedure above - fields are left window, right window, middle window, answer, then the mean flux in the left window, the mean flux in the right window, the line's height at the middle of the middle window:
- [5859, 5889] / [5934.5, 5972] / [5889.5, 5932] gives 2.3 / 15.4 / 16.1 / 15.7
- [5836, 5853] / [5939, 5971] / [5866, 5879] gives 0.3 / 16.6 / 16.1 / 16.5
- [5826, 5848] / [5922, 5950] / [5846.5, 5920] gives 7.3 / 16.9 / 16.4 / 16.6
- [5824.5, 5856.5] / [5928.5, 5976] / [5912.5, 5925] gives 0.2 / 16.6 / 16.3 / 16.3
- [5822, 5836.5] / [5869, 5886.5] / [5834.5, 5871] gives -0.1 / 16.8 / 15.5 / 16.2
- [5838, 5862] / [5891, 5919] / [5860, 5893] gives 0.8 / 16.2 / 14.4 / 15.3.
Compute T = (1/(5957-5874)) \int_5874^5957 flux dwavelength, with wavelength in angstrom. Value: 15.3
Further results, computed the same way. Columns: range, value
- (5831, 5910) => 15.2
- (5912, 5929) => 16.1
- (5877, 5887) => 14.9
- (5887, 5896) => 11.9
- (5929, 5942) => 16.5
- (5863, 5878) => 16.1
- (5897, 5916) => 14.9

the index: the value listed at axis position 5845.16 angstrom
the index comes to 17.5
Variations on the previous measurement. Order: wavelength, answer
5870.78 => 16.2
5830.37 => 17.5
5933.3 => 16.6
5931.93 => 16.7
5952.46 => 16.6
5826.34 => 16.9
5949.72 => 15.7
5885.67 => 13.7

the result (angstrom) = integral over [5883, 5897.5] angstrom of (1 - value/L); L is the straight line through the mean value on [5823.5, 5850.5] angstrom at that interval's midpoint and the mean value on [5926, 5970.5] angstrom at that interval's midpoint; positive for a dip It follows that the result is 3.5 angstrom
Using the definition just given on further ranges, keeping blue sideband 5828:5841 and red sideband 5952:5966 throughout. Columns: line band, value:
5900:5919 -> 1.0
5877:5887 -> 0.9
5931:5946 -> -0.4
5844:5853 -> -0.1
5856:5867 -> 0.5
